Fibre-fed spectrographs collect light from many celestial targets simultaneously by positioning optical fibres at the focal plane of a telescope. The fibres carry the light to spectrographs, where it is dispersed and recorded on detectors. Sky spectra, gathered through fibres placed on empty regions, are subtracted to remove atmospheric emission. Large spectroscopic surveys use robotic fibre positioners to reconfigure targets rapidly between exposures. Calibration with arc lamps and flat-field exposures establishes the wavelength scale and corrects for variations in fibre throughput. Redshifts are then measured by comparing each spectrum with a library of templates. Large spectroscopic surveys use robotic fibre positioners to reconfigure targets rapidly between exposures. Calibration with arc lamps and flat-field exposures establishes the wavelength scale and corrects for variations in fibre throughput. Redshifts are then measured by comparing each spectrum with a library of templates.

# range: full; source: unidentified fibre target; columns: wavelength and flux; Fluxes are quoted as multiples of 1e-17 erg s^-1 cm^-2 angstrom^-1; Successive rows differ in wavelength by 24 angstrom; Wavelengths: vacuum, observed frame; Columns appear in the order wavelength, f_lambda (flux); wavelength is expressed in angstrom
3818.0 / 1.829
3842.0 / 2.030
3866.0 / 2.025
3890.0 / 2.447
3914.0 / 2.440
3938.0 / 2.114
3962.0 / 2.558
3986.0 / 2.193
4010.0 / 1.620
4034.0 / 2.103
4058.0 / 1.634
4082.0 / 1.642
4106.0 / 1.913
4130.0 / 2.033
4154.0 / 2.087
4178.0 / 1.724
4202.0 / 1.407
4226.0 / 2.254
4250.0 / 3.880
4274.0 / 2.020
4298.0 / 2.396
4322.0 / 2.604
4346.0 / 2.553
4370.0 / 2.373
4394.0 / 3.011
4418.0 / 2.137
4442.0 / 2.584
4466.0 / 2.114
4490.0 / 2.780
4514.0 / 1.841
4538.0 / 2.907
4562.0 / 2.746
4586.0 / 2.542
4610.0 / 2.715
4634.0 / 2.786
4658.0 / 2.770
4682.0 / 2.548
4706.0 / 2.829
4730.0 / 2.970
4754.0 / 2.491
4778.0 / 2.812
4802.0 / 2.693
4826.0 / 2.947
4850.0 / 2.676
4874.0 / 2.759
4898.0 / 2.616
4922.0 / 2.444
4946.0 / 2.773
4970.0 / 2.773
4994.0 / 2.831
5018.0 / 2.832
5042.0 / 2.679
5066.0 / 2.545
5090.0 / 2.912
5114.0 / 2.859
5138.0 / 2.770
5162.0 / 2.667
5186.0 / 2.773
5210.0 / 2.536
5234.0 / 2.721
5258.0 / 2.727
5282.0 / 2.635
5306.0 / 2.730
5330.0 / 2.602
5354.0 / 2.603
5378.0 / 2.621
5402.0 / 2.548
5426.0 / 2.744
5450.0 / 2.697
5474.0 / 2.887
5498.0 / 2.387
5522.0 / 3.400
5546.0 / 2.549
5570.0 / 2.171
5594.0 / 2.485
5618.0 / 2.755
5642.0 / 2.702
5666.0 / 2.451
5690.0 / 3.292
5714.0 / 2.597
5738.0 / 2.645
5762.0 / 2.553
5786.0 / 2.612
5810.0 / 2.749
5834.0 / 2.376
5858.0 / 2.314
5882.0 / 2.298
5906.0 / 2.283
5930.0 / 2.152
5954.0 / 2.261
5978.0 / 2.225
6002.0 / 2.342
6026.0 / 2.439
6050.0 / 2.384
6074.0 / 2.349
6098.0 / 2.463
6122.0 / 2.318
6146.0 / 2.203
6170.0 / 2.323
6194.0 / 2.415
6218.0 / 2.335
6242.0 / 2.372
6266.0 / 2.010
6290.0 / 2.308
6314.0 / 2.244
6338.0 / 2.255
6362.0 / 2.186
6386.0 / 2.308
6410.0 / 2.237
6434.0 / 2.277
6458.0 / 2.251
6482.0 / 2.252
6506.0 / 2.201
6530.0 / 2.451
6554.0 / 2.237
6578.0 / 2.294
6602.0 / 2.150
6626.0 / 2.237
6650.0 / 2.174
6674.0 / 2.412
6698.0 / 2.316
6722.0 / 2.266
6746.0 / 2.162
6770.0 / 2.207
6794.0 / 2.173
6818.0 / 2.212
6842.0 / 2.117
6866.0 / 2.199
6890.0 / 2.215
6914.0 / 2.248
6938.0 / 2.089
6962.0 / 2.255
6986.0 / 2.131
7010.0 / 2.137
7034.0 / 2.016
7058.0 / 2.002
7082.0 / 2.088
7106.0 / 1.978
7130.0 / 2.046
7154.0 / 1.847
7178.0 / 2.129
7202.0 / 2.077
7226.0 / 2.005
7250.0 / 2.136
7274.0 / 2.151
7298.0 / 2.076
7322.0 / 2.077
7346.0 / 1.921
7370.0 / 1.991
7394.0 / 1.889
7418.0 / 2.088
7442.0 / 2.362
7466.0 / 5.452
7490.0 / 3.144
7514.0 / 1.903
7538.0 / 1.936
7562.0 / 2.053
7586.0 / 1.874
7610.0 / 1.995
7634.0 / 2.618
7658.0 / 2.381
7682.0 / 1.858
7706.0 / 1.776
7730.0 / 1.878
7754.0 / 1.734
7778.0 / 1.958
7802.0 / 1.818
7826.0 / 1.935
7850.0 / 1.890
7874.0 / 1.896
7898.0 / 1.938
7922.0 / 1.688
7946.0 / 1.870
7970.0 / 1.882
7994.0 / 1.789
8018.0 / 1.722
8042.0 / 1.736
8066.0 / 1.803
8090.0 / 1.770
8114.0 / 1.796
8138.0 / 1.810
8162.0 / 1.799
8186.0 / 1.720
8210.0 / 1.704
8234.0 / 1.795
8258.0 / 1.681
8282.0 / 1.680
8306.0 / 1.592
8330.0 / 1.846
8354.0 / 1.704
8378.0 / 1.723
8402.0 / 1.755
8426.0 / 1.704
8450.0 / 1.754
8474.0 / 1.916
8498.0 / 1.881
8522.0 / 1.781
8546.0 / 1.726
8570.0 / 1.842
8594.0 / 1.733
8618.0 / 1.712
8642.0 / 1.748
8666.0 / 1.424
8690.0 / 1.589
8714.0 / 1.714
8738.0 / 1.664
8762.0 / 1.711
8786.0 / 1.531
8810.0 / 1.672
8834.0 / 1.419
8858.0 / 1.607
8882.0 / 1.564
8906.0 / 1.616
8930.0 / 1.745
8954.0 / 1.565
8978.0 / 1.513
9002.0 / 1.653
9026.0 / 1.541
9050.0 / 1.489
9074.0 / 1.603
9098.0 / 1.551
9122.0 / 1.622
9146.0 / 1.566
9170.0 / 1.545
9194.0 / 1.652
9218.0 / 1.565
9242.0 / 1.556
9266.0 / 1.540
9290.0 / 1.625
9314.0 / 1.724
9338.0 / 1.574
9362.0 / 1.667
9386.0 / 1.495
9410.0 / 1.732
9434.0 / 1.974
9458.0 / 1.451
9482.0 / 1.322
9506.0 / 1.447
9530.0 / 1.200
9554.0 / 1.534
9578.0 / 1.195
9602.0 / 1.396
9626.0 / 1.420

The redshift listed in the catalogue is 0.14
